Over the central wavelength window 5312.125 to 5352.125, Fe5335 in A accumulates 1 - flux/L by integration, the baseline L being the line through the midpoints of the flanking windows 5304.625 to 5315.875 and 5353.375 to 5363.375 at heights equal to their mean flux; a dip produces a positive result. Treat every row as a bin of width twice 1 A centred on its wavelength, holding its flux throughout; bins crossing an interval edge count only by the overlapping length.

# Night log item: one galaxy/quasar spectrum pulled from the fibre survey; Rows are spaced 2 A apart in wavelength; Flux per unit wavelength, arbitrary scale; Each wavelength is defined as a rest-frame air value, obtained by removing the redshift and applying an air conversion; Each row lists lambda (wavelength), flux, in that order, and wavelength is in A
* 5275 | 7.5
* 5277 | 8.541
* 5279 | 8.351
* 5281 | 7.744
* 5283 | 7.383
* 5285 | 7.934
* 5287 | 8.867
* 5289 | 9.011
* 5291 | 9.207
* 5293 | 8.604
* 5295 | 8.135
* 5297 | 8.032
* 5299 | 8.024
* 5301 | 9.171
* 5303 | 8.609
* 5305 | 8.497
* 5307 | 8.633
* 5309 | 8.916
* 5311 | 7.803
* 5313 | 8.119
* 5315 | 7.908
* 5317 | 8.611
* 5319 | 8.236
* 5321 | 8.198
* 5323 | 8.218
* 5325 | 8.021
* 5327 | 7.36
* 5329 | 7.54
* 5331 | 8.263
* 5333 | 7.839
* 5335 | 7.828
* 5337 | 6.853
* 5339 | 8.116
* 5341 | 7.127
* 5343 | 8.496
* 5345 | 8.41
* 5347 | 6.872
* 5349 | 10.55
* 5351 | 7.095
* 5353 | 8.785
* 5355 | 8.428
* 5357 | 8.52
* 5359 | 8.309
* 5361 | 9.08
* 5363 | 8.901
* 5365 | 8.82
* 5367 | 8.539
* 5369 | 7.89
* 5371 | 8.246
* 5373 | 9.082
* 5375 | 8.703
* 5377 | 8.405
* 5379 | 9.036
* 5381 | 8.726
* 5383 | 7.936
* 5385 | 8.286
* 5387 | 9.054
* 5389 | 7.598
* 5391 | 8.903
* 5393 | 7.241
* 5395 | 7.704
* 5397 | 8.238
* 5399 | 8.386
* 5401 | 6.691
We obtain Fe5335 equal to 2.2 A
